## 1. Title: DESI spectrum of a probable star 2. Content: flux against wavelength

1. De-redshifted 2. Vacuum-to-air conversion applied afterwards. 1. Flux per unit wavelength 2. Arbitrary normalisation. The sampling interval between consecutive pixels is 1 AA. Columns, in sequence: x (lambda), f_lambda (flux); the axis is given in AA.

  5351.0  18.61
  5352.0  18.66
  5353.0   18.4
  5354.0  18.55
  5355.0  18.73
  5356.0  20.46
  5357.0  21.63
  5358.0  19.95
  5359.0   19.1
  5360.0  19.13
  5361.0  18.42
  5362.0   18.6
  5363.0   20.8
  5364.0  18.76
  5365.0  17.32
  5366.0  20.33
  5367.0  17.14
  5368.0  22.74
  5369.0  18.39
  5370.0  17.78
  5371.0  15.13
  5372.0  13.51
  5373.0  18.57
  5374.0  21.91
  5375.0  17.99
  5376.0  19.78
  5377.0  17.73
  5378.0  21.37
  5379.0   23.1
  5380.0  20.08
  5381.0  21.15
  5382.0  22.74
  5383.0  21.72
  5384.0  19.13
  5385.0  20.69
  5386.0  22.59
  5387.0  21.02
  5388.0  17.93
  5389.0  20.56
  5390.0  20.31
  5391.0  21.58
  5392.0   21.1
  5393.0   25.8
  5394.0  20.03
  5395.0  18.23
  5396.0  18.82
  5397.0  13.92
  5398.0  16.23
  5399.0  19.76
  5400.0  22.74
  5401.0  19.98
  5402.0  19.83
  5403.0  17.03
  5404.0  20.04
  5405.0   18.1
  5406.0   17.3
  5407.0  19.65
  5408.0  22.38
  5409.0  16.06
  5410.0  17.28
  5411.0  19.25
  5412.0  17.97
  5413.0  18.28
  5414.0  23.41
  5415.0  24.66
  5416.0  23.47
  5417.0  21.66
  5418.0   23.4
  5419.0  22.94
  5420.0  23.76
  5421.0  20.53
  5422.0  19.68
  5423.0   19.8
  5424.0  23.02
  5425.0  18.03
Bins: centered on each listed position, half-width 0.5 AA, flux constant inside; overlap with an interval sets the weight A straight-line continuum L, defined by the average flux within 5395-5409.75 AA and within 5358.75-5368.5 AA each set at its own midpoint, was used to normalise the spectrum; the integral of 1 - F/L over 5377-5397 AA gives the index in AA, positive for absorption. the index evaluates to -1.9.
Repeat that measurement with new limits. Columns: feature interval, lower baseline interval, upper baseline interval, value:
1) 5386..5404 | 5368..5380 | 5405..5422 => 0.0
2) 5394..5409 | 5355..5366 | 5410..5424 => 1.5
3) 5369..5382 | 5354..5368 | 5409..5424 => 0.4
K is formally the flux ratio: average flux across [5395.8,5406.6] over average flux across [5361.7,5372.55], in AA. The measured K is 1.0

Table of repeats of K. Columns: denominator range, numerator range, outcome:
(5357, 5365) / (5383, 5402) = 1.04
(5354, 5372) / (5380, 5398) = 1.07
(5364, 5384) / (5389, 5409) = 1.01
